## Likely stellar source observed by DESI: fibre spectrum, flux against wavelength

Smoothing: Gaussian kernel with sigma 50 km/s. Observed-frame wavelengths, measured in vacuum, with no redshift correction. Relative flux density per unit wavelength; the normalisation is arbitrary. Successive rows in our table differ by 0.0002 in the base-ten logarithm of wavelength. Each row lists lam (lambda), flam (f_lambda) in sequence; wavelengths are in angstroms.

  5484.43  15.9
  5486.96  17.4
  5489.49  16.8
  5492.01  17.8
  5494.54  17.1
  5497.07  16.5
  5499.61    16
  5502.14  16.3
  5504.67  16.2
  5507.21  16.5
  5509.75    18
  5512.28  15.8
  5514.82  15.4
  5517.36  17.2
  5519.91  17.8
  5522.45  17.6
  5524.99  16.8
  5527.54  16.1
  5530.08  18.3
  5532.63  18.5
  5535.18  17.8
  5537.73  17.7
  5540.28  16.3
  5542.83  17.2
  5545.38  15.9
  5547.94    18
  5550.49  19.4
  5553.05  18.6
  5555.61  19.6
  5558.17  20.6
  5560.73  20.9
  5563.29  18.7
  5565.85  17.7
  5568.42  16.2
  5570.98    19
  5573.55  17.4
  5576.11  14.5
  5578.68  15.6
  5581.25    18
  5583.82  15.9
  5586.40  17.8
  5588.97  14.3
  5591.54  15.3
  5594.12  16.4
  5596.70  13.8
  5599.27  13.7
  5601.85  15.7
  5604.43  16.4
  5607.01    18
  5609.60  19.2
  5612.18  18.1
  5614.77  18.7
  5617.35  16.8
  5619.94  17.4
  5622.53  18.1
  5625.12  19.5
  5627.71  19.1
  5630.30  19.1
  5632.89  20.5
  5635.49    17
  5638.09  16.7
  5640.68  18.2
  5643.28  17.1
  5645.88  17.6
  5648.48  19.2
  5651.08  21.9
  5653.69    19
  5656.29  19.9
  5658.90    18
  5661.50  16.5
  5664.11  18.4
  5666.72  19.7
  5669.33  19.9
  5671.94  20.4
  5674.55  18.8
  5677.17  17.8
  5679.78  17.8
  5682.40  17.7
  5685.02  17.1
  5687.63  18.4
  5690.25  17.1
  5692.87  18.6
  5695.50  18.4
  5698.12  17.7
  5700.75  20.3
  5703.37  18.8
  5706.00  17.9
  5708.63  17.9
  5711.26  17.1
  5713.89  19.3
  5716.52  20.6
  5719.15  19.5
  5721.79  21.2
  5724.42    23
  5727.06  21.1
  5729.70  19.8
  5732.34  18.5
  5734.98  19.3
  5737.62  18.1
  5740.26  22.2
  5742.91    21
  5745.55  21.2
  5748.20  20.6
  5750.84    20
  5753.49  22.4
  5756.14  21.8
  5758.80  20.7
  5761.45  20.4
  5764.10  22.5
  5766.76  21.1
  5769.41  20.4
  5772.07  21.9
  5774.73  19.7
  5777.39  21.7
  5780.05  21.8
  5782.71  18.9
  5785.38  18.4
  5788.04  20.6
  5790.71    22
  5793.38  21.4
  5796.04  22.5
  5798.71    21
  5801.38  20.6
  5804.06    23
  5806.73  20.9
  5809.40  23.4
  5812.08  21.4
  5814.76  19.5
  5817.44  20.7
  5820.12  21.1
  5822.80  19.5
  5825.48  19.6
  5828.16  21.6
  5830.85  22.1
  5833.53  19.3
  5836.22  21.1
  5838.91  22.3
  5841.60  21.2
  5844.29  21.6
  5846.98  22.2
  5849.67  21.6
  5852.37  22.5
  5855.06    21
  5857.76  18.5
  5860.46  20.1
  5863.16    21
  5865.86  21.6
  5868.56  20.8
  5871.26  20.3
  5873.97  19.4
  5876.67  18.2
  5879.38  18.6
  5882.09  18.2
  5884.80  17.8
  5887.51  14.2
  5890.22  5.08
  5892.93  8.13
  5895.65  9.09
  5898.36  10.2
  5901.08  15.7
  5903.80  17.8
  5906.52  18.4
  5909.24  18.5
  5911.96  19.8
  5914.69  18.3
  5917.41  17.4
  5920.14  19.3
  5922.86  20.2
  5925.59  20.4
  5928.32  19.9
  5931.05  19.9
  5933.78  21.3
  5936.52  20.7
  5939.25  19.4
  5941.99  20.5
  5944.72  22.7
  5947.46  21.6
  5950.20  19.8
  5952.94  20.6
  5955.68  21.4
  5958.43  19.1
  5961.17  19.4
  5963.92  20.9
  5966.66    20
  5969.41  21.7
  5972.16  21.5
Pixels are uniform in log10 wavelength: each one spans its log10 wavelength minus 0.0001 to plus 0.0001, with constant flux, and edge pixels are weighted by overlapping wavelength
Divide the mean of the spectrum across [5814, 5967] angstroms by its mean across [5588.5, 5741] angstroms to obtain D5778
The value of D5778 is 1.04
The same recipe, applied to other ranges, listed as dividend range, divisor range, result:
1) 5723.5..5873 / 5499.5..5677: 1.18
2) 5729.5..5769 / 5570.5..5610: 1.28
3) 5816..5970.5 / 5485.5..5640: 1.11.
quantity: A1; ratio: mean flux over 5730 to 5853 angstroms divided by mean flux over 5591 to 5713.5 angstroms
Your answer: 1.16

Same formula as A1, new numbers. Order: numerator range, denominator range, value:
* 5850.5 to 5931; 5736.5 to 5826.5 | 0.84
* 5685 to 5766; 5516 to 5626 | 1.14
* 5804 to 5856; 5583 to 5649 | 1.23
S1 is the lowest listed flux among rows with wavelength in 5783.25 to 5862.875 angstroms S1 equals 18.4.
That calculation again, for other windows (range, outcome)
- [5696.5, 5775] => 17.1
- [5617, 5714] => 16.5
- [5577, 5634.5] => 13.7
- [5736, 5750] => 18.1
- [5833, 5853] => 19.3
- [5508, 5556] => 15.4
